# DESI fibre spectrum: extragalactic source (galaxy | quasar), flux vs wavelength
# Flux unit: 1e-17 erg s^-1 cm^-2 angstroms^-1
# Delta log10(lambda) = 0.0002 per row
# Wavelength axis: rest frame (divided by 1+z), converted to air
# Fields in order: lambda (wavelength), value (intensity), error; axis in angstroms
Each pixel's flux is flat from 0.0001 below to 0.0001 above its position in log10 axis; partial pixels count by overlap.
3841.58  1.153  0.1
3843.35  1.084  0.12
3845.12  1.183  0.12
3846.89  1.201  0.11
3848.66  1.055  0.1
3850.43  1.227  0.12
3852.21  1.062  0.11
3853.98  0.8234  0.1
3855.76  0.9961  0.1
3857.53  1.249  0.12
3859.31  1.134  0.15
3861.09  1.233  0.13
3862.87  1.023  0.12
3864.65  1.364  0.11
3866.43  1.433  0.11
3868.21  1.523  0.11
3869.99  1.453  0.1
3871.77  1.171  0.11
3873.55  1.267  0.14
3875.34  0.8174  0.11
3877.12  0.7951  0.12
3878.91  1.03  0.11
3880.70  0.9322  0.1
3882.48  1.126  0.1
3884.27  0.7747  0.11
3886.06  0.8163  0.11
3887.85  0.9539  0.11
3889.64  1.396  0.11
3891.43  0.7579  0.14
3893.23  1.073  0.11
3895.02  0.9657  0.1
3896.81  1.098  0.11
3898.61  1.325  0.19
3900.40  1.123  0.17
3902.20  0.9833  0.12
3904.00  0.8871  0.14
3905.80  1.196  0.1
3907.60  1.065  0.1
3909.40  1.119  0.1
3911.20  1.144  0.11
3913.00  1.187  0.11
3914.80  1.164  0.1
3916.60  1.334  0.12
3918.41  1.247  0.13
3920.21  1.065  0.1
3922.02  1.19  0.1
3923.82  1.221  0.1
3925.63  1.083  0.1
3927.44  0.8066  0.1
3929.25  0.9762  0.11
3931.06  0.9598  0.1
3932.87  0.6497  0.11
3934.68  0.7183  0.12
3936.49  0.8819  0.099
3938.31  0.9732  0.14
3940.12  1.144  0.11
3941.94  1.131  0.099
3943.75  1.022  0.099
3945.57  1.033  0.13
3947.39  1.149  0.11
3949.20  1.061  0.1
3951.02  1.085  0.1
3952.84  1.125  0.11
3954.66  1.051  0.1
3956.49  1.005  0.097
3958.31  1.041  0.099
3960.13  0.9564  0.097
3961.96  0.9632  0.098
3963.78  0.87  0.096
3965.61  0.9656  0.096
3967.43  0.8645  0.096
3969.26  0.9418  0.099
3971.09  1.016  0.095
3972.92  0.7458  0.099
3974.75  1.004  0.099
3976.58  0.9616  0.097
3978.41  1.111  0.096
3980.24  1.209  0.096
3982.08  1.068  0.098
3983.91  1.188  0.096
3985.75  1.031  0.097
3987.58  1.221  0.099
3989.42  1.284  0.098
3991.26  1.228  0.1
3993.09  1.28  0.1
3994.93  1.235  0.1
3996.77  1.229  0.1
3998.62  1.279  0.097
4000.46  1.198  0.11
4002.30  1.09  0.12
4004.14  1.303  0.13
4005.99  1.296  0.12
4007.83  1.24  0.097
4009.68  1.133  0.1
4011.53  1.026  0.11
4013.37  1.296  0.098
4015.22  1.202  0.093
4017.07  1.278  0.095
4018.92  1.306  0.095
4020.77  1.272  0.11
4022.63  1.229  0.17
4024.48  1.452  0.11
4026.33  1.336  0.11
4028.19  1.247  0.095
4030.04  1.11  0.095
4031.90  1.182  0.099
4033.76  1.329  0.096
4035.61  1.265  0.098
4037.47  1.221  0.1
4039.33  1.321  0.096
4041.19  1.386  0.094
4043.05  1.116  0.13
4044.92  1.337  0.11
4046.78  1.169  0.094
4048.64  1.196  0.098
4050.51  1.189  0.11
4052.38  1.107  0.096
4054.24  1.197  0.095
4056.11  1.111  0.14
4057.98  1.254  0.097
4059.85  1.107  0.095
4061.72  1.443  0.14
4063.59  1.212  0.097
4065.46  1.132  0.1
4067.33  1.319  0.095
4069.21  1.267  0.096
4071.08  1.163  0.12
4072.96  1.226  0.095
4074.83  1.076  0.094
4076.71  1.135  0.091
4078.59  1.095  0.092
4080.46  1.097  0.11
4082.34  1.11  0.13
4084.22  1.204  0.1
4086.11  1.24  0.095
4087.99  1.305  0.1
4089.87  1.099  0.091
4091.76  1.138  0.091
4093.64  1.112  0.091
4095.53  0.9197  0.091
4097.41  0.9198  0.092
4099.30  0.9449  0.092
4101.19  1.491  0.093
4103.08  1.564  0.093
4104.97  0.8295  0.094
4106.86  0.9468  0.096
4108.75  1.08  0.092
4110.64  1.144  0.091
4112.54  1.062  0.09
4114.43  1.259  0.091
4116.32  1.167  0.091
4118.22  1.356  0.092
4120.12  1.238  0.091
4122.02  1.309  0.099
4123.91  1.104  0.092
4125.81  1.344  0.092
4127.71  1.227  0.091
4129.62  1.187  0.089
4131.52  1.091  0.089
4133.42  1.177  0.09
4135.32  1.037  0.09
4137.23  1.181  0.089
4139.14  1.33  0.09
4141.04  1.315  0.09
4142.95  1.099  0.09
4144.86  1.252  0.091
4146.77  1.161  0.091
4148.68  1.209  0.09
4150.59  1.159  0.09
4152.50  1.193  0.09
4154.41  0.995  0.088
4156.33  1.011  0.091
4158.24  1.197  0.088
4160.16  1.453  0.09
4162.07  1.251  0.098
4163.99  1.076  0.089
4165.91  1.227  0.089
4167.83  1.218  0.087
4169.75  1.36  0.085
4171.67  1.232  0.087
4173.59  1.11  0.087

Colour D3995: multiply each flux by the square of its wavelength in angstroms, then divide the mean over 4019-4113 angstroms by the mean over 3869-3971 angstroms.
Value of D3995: 1.23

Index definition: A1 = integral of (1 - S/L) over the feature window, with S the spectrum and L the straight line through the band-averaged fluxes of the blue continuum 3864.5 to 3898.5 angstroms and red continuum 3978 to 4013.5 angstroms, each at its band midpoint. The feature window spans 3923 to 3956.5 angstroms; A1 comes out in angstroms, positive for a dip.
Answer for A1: 4.1 angstroms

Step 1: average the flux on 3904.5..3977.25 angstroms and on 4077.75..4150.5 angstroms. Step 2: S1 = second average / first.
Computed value 1.14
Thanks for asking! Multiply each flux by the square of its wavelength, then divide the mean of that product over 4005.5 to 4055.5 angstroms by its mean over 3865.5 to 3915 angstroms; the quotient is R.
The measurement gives 1.22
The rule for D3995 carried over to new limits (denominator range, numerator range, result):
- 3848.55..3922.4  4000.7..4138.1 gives 1.18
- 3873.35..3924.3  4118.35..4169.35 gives 1.27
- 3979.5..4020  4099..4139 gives 1.04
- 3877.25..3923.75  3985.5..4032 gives 1.21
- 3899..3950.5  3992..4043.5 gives 1.24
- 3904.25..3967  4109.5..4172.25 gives 1.27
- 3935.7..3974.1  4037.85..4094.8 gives 1.26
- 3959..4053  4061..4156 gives 1.05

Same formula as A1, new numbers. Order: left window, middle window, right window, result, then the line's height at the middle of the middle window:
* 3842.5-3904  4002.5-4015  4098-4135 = -0.7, 1.14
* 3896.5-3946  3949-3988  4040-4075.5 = 3.3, 1.11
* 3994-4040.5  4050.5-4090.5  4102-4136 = 0.7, 1.21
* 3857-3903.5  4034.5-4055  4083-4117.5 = -1.8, 1.13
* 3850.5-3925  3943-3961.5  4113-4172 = 1.4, 1.14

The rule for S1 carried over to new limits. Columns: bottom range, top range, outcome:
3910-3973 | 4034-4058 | 1.19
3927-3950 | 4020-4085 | 1.26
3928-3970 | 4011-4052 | 1.27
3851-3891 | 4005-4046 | 1.13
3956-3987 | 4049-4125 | 1.17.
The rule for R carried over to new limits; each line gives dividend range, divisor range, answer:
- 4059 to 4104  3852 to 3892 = 1.20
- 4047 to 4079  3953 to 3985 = 1.25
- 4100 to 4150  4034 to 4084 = 1.03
